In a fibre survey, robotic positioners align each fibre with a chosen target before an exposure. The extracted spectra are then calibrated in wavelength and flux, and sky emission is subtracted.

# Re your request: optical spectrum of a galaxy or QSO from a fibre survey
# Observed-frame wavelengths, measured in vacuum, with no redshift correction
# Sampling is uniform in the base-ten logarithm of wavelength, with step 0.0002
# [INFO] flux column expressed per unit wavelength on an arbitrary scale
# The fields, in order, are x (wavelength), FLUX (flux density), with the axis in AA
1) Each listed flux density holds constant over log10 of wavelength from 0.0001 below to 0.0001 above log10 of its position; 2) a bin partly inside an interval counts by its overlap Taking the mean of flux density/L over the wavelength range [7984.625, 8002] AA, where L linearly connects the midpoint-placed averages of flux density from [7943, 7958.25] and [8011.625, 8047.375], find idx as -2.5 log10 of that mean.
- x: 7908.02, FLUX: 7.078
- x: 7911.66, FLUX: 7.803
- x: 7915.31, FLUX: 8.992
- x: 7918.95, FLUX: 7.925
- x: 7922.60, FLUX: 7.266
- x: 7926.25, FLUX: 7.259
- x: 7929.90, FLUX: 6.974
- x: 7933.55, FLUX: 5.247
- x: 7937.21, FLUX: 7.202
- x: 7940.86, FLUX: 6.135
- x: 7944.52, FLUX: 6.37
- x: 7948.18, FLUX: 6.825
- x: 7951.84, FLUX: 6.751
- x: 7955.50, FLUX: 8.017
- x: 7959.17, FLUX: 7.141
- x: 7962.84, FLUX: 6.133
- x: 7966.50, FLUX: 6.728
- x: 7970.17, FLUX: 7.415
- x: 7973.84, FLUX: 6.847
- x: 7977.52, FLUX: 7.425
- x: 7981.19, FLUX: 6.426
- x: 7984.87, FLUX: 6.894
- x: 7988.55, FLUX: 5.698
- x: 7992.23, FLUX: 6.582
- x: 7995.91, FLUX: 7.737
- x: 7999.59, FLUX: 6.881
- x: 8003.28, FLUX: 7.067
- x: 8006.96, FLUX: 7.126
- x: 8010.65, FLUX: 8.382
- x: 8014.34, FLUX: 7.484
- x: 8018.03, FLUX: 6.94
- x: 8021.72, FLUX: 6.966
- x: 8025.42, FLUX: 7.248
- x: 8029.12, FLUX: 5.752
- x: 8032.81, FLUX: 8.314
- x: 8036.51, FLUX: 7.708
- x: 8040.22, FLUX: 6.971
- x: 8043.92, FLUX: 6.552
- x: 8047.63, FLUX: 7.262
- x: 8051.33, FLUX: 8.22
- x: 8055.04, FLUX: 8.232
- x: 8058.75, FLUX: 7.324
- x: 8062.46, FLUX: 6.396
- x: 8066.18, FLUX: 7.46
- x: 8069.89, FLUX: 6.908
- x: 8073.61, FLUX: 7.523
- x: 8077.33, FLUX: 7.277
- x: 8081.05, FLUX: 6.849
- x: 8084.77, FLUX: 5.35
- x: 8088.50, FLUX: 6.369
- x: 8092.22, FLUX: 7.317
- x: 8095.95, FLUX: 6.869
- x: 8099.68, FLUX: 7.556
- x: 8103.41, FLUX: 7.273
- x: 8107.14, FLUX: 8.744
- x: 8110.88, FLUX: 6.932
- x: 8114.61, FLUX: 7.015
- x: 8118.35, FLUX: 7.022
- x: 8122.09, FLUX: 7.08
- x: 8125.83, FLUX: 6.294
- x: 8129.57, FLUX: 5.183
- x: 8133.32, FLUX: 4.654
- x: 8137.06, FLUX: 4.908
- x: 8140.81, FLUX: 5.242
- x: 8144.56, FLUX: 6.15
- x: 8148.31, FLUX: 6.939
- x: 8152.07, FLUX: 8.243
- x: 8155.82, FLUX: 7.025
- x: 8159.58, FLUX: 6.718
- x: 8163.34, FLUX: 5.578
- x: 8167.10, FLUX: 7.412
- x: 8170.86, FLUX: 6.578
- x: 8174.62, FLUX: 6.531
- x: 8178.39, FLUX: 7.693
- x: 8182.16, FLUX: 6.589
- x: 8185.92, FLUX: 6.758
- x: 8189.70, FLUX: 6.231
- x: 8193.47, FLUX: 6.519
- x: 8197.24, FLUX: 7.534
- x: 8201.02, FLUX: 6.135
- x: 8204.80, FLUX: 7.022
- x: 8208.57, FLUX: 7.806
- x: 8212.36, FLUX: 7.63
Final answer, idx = 0.05 mag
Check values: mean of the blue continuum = 7.01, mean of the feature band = 6.75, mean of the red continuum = 7.14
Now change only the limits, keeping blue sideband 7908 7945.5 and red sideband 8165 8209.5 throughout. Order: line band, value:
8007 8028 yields -0.04 mag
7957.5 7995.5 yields 0.05 mag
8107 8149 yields 0.12 mag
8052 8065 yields -0.06 mag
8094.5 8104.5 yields -0.04 mag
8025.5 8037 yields -0.03 mag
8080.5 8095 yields 0.08 mag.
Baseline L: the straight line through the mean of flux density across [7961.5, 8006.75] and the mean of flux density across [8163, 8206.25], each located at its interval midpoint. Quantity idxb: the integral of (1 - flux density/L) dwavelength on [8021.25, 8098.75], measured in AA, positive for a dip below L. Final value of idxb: -3.30 AA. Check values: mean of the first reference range 6.84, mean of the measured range 7.1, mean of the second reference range 6.75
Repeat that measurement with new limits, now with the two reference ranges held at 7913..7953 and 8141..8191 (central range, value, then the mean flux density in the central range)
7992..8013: -1.28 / 7.36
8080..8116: -1.07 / 7.03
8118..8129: 0.37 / 6.58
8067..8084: -0.47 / 7.05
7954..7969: -0.05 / 7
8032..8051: -1.34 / 7.38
